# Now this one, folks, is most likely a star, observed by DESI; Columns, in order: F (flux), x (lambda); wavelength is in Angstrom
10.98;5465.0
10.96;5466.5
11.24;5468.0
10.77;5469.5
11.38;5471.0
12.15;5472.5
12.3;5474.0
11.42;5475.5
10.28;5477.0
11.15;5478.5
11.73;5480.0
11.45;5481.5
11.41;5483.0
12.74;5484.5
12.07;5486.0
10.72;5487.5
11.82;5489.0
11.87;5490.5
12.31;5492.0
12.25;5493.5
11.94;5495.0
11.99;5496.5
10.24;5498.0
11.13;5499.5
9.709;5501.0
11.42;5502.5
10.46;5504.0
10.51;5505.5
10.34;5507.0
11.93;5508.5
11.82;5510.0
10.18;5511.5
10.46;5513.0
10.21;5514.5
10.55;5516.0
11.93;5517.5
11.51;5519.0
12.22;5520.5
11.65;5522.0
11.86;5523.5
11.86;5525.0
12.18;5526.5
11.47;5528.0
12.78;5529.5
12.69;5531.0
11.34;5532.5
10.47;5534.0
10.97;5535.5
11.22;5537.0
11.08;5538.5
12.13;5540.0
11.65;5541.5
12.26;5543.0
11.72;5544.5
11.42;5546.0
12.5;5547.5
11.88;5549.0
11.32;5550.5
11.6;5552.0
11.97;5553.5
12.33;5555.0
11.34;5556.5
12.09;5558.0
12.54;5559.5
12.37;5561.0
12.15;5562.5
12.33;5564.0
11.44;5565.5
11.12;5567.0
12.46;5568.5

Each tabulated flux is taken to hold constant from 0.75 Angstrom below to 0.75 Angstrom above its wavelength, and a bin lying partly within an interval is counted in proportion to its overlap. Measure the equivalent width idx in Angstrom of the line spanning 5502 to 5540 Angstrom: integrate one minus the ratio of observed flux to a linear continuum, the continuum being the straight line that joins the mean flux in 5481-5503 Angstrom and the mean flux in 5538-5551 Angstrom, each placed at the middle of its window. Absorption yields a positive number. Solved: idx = 1.1 Angstrom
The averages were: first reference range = 11.5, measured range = 11.3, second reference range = 11.8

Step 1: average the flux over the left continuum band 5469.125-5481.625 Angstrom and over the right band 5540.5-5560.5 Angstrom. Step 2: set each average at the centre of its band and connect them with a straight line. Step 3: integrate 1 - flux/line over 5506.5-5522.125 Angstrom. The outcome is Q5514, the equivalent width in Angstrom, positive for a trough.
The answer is 0.7 Angstrom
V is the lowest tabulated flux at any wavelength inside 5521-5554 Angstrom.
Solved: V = 10.47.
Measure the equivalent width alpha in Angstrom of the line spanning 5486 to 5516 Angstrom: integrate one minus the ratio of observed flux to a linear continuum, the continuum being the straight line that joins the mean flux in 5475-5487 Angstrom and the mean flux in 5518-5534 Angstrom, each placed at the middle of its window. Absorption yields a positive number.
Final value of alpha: 1.4 Angstrom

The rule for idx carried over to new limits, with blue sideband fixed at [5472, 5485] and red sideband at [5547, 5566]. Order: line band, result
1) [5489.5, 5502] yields 0.3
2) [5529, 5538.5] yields 0.3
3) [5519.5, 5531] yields -0.2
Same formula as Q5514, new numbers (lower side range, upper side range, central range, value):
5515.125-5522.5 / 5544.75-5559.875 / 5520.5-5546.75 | 0.0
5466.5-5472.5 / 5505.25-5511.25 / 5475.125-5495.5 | -0.8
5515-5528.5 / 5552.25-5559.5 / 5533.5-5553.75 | 0.5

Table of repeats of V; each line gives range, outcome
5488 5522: 9.709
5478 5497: 10.72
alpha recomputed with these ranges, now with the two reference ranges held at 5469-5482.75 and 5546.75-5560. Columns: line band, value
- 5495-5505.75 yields 0.7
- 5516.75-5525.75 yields -0.1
